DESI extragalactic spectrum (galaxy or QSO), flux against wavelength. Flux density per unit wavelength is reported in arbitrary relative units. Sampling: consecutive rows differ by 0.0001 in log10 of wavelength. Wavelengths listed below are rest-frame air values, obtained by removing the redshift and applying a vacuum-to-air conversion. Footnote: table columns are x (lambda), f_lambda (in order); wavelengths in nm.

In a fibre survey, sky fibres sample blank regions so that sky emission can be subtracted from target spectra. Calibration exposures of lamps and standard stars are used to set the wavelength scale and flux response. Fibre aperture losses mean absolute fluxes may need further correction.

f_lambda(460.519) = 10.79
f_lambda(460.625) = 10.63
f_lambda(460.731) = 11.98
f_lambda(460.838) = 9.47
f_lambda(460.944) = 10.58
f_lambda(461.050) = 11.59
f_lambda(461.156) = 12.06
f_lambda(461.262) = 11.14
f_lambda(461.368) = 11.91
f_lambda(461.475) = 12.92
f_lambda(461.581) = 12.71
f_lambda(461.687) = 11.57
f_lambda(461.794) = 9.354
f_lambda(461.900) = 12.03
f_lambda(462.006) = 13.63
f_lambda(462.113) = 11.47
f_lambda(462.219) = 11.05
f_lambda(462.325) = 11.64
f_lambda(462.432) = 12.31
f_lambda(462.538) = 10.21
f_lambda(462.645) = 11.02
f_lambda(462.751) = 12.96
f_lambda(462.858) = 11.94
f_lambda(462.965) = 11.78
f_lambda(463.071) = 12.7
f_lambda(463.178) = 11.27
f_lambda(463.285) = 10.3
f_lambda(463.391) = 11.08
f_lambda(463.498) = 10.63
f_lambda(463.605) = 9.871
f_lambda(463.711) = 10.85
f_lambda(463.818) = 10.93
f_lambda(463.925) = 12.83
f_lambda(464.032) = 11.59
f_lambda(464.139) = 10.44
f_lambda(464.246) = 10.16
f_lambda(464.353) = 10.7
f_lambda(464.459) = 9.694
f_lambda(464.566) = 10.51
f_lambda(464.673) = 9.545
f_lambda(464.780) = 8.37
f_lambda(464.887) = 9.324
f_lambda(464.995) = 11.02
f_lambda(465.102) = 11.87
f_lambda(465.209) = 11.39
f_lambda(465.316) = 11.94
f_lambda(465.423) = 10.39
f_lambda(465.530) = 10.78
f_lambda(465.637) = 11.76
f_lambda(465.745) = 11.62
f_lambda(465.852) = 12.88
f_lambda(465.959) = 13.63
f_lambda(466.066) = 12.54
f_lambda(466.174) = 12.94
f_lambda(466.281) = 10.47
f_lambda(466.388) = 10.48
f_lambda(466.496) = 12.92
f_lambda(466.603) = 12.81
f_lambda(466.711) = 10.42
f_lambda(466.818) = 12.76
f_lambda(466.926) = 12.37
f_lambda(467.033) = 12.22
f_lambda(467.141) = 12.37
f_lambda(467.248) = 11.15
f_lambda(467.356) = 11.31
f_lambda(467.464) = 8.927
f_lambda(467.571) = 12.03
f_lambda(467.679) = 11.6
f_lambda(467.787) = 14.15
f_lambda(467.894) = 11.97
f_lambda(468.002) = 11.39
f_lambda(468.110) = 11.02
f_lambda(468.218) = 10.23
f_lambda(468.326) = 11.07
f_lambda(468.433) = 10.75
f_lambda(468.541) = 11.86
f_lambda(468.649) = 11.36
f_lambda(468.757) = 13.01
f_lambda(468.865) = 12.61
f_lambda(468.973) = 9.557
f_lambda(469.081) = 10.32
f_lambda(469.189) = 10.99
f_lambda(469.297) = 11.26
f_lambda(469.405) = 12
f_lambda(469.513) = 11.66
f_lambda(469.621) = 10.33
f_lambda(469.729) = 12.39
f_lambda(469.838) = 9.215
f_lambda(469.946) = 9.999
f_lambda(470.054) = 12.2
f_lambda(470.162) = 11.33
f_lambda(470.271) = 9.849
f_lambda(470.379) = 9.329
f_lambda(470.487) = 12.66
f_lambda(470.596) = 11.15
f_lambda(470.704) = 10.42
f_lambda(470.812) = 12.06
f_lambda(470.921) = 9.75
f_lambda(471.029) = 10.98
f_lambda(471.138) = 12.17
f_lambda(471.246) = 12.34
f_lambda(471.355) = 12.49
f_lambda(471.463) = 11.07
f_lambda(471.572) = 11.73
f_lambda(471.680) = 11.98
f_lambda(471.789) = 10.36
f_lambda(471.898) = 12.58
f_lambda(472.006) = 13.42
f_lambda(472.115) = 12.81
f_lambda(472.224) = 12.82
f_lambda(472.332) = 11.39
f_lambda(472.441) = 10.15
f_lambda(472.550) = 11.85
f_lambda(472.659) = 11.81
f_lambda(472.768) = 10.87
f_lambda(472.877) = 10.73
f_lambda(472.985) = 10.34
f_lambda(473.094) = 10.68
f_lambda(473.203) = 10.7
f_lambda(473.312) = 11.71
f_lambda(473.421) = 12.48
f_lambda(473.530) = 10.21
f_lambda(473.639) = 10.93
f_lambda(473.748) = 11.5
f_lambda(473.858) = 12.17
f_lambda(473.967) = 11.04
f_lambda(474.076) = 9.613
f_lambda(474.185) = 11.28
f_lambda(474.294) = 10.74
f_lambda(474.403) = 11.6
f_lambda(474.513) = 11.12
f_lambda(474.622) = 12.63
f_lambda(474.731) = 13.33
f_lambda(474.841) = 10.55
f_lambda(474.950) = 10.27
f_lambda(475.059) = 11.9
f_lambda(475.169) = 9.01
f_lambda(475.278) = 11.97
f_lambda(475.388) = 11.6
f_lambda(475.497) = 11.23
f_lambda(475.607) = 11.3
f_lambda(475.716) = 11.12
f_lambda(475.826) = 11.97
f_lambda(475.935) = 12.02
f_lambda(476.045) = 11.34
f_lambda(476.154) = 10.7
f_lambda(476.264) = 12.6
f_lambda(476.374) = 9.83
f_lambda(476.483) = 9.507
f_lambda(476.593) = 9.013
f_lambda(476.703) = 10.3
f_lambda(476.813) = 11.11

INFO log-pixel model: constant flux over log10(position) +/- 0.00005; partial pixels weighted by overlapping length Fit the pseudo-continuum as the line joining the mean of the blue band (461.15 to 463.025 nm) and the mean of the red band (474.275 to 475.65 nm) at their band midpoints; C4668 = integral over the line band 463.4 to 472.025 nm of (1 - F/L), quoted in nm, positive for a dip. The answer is 0.20 nm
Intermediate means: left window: 11.8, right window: 11.3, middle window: 11.3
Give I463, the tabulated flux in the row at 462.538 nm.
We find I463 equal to 10.21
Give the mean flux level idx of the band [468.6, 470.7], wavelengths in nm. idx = 11.1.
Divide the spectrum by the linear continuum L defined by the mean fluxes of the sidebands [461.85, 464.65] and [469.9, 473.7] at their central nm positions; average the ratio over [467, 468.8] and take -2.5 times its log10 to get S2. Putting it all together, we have -0.02 mag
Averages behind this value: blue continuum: 11.3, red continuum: 11.4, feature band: 11.5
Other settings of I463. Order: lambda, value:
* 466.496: 12.92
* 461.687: 11.57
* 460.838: 9.47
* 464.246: 10.16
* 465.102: 11.87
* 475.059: 11.9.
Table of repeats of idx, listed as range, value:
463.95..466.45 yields 11.1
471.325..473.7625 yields 11.5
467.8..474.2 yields 11.3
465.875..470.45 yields 11.5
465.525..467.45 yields 11.9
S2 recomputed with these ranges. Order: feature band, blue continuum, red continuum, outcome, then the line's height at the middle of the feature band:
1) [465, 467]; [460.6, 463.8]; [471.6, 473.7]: -0.04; 11.4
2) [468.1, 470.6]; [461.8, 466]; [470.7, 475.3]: 0.02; 11.3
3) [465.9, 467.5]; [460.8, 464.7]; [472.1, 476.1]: -0.05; 11.3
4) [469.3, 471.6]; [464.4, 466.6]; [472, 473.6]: 0.02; 11.4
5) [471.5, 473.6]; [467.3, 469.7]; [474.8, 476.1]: -0.02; 11.3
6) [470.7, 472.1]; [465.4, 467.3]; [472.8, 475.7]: -0.03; 11.5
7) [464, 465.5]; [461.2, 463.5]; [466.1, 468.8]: 0.11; 11.7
